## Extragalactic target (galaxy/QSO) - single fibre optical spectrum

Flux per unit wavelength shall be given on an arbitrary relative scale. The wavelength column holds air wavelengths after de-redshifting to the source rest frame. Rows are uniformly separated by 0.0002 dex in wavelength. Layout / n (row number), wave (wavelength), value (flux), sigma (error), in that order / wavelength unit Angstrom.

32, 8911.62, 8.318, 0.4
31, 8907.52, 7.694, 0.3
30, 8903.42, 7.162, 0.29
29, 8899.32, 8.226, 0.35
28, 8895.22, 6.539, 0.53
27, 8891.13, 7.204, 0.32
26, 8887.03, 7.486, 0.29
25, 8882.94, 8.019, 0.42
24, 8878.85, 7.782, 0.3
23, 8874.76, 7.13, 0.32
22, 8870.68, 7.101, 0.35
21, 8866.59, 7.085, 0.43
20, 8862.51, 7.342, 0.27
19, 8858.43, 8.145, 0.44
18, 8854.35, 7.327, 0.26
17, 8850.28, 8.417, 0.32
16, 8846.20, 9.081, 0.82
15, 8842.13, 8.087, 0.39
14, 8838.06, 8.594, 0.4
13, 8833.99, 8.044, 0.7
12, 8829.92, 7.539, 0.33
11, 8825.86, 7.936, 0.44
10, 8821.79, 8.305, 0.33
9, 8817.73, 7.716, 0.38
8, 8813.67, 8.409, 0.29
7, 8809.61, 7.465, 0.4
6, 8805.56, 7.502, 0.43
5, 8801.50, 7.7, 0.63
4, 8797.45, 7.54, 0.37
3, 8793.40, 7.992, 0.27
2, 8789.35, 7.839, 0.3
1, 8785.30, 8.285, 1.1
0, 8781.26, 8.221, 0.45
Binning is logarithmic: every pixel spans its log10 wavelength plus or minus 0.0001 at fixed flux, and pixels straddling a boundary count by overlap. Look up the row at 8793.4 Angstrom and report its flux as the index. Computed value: 7.992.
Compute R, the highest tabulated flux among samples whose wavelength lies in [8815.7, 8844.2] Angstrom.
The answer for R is 8.594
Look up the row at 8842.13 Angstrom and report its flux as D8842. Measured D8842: 8.087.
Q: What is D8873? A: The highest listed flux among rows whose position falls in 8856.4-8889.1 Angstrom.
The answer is 8.145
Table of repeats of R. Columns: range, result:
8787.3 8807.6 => 7.992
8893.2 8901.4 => 8.226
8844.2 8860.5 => 9.081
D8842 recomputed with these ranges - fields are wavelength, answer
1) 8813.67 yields 8.409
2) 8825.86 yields 7.936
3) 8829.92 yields 7.539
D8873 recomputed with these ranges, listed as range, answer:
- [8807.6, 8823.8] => 8.409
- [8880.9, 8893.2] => 8.019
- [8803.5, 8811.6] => 7.502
